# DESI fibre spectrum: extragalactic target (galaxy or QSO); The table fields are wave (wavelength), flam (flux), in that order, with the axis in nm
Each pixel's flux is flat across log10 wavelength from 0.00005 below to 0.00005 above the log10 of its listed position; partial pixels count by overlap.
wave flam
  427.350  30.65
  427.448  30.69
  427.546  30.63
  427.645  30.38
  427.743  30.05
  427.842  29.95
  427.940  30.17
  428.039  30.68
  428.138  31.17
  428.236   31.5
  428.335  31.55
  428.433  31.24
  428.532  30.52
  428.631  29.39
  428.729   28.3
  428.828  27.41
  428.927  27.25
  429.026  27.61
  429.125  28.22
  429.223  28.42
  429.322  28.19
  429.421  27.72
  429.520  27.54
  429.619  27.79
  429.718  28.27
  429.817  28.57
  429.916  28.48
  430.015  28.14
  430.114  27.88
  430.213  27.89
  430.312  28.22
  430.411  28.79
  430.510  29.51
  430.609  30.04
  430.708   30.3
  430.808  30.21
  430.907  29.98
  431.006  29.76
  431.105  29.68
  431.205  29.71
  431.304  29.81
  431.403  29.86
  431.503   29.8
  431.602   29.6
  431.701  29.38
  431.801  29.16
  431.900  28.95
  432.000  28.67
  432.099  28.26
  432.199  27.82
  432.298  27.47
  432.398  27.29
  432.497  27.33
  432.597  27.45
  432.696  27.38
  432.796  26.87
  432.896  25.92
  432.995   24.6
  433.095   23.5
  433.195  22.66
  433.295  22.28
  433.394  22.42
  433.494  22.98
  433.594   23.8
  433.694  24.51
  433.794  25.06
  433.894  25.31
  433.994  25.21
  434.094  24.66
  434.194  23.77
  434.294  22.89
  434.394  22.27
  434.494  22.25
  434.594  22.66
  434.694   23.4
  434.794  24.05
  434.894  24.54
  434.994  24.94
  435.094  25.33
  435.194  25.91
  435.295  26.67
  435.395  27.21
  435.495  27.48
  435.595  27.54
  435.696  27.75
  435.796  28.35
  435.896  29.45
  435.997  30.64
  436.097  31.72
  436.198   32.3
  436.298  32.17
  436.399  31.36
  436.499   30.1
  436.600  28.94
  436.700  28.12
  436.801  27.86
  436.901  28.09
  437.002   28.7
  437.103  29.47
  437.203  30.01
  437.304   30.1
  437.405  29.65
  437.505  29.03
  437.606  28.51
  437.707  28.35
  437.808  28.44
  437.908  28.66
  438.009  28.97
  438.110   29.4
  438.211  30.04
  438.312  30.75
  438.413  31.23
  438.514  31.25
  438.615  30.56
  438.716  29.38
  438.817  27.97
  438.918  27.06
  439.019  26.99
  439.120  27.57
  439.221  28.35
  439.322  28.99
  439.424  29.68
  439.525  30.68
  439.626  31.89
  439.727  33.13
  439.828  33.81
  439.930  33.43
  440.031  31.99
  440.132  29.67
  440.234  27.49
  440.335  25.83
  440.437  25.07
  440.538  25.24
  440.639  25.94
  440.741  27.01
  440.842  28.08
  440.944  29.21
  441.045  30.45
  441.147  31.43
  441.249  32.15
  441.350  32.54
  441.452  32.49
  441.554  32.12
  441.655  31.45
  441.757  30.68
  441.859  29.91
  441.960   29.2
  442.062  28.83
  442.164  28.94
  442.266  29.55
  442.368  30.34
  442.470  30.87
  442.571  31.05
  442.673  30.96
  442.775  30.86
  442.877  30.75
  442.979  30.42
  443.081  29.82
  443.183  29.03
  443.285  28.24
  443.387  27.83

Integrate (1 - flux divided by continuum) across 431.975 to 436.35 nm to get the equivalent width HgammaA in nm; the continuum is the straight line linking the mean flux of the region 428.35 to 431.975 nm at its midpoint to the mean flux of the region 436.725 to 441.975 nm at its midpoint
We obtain 0.48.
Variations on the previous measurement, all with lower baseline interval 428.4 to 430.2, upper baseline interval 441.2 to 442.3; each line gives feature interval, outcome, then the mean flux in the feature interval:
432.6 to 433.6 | 0.16 nm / 24.4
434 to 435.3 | 0.24 nm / 24.1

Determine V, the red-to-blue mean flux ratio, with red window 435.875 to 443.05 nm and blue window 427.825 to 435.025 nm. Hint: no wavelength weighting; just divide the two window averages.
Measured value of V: 1.09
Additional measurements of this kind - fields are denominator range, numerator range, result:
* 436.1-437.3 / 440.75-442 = 1.03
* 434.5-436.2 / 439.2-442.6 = 1.12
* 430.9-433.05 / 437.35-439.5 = 1.03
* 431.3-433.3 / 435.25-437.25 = 1.07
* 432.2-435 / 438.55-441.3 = 1.19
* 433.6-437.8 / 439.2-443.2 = 1.10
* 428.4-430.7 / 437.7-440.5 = 1.04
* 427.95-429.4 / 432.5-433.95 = 0.84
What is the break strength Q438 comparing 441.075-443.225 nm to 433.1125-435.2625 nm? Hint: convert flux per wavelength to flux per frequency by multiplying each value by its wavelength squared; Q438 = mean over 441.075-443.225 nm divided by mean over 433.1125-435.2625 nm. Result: 1.33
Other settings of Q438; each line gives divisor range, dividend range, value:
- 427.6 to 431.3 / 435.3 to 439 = 1.04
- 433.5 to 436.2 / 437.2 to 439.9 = 1.17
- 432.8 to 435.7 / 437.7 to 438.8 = 1.23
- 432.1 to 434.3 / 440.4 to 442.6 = 1.23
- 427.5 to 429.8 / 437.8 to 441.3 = 1.06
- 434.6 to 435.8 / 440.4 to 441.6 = 1.16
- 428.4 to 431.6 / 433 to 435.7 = 0.86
